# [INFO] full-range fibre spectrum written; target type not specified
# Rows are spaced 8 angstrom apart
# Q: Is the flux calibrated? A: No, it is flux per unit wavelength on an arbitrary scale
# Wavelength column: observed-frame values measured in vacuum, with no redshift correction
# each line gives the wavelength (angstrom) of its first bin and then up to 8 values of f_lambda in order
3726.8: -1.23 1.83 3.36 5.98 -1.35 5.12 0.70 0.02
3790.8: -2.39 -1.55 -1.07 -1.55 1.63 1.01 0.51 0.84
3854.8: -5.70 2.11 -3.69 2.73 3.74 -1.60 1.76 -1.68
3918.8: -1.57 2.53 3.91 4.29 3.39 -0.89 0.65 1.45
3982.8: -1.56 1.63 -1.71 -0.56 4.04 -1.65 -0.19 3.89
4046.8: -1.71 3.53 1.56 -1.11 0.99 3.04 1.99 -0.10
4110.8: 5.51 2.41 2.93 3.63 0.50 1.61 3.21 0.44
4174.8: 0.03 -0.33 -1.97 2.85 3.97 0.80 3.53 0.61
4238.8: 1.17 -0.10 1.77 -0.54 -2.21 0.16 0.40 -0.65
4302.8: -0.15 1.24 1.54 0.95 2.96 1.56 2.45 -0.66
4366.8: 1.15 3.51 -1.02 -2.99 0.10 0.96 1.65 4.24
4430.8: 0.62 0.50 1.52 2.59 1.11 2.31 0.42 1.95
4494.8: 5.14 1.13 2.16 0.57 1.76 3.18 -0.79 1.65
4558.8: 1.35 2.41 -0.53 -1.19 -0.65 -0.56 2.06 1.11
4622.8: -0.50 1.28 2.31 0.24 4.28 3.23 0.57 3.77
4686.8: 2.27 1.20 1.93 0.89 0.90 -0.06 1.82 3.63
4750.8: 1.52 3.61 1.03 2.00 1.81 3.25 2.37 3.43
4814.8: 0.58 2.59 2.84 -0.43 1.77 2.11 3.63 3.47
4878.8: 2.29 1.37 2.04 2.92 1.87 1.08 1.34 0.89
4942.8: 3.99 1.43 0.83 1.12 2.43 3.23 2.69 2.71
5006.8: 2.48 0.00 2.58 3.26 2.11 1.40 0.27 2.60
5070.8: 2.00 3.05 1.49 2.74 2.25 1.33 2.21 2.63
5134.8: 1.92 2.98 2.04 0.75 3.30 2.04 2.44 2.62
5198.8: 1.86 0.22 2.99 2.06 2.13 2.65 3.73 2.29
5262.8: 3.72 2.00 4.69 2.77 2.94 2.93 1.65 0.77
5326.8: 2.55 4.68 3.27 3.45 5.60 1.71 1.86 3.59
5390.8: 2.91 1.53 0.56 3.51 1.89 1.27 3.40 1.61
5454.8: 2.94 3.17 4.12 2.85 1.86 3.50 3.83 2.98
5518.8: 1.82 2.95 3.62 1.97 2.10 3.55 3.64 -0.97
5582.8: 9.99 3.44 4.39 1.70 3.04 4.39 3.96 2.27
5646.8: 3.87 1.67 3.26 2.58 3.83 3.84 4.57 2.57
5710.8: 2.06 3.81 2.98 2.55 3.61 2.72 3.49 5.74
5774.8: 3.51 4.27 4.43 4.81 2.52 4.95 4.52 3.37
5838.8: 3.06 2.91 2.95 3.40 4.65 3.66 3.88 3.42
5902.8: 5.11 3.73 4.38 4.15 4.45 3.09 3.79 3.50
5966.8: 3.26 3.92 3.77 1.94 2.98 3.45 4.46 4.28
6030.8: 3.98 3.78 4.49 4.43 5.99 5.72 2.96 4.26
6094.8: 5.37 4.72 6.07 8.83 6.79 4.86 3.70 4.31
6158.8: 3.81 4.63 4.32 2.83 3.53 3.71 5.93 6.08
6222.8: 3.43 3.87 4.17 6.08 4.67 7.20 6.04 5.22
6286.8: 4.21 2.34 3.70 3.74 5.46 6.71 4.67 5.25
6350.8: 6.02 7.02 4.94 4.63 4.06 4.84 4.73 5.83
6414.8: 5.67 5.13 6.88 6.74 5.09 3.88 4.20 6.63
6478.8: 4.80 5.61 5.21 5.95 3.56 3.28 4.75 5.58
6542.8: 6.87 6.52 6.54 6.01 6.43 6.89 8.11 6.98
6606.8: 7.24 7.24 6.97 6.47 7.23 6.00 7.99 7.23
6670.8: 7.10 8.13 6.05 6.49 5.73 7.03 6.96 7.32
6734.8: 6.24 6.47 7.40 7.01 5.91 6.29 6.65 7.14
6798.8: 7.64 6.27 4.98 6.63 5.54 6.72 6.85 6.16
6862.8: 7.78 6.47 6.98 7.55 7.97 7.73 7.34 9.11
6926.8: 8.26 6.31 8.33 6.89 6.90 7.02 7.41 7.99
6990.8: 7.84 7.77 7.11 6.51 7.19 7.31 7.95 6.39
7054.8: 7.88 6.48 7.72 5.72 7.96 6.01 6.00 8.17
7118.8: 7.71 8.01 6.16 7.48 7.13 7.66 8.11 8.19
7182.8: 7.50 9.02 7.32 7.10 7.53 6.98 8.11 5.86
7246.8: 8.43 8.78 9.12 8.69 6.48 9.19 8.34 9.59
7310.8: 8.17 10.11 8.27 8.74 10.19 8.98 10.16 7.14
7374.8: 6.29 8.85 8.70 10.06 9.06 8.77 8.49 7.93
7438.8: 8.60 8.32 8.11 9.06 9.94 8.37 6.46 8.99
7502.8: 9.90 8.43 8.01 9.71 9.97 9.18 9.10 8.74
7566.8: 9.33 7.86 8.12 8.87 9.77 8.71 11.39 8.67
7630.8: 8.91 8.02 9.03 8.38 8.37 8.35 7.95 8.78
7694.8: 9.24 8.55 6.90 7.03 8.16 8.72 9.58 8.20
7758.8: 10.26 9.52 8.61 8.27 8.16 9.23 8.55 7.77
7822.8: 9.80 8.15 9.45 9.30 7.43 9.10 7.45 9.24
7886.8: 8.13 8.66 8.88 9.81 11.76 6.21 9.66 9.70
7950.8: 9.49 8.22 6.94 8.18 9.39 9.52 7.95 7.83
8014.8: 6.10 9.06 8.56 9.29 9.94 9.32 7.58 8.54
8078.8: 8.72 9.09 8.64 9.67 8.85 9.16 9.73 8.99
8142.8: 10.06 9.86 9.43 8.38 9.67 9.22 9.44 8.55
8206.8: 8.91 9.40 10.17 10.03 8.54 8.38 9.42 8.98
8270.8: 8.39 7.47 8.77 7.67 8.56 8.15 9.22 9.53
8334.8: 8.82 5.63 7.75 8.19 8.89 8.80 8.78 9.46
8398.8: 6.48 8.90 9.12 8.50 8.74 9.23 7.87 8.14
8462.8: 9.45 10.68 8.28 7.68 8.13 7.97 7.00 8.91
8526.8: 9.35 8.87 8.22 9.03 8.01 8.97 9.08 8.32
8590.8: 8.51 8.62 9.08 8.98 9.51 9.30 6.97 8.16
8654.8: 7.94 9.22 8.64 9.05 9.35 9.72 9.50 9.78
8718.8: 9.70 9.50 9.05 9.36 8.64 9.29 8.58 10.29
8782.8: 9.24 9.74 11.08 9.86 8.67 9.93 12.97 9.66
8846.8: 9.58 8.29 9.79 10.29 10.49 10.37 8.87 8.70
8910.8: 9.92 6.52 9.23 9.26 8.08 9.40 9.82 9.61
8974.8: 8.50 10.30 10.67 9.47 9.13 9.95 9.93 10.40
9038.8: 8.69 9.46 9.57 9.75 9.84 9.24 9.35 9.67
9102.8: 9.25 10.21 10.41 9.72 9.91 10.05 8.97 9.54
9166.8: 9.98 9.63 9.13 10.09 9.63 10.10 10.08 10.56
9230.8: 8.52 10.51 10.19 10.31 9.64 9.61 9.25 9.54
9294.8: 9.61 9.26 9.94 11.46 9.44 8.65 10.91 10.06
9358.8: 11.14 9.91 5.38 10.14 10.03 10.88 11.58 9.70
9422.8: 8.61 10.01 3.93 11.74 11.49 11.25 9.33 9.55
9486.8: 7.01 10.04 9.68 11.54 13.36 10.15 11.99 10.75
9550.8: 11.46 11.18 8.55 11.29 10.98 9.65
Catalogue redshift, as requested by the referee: 0.642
